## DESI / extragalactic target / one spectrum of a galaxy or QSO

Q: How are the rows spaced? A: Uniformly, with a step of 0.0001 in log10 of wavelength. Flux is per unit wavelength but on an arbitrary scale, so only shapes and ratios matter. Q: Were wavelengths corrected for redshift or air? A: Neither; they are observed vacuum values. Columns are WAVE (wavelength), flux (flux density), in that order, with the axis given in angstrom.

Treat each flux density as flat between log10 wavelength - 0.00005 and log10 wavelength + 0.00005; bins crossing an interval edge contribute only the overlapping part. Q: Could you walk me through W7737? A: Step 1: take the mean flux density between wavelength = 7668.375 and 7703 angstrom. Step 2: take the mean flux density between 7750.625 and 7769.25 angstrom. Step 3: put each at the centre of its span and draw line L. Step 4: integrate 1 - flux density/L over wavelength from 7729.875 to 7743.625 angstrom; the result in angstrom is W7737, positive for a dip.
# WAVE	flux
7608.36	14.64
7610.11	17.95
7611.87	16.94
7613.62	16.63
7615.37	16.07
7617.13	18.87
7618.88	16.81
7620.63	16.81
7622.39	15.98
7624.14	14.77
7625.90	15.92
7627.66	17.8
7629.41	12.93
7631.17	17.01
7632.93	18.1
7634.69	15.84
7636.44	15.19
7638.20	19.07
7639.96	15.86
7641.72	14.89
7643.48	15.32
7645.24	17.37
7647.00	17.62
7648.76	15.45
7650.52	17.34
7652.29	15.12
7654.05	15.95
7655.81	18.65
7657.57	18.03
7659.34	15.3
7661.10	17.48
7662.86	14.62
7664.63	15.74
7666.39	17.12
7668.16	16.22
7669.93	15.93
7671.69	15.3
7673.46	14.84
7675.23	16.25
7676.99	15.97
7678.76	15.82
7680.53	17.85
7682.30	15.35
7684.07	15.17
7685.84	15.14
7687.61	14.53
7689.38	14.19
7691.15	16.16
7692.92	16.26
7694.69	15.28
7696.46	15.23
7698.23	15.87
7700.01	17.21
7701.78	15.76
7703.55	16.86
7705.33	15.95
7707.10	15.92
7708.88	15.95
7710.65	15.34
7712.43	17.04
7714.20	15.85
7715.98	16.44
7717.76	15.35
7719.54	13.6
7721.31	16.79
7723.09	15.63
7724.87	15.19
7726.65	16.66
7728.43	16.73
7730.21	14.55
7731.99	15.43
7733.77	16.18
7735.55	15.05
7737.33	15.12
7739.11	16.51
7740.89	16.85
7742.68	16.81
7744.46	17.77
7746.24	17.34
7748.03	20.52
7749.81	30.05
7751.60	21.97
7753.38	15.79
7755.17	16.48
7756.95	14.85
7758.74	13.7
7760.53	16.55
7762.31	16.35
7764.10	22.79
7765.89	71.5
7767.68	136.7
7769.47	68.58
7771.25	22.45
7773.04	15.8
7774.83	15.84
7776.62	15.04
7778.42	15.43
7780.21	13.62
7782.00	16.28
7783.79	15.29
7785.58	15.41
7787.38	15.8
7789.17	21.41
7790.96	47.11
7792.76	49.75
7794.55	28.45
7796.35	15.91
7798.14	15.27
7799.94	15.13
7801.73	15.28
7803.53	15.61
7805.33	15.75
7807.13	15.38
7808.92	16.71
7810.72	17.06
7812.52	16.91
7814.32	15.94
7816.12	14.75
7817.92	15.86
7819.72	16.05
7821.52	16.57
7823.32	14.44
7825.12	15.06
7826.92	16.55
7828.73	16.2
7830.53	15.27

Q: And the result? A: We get 6.4 angstrom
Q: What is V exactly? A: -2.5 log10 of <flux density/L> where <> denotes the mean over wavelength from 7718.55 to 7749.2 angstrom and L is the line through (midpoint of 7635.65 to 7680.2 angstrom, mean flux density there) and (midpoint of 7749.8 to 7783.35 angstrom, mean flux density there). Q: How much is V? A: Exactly 0.47 mag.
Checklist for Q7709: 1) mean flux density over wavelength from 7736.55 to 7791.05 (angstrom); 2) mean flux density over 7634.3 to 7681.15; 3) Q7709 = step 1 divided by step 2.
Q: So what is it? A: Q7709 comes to 1.56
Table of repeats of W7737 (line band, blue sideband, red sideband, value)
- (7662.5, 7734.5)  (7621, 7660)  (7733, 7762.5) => 5.1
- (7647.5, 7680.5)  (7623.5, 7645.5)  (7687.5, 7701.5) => -0.7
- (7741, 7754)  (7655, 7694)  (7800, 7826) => -3.3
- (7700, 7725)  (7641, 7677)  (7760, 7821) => 5.0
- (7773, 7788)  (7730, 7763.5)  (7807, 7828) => 1.2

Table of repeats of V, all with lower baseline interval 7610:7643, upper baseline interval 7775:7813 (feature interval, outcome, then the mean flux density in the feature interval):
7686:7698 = 0.16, 15.3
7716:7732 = 0.17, 15.6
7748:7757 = -0.09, 20.4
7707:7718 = 0.13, 16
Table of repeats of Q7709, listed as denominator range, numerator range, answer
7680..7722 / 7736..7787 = 1.60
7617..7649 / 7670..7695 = 0.95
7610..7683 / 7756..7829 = 1.45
